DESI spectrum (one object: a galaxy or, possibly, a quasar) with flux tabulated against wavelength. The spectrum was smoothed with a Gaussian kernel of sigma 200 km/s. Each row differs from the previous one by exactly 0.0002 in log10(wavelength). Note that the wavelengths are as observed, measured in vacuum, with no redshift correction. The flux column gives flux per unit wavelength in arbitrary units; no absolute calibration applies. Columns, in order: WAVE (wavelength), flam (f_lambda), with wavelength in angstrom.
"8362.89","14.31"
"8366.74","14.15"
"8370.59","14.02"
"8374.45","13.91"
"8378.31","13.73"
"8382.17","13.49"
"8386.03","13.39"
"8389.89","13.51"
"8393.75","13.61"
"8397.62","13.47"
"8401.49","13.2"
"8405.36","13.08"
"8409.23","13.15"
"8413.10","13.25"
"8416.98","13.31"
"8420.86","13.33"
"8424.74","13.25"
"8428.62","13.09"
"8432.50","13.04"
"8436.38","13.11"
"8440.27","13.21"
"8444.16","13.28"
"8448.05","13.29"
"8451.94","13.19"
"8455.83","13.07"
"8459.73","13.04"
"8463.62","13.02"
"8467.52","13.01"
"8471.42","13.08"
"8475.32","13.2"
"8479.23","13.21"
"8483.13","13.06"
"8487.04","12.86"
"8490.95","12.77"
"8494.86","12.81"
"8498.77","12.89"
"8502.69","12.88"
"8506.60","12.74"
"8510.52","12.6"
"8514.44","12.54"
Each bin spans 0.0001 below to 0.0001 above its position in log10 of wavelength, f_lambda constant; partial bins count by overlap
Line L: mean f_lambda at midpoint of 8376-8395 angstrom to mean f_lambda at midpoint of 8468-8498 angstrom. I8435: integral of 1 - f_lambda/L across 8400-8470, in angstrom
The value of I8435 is 0.6 angstrom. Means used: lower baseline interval 13.6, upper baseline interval 13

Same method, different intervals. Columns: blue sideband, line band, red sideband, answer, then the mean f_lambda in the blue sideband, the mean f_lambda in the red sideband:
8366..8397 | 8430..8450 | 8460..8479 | 0.2 angstrom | 13.7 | 13.1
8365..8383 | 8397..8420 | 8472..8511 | 0.6 angstrom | 13.9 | 12.9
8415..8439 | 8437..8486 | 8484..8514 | -0.5 angstrom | 13.2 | 12.8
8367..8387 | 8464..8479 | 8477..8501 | 0.0 angstrom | 13.8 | 12.9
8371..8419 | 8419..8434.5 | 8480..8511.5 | 0.1 angstrom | 13.4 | 12.9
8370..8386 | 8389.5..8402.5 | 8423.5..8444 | 0.1 angstrom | 13.7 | 13.1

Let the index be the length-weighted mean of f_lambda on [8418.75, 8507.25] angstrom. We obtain 13.1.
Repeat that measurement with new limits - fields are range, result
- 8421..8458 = 13.2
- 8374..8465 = 13.3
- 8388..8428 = 13.3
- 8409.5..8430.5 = 13.2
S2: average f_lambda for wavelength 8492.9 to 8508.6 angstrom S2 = 12.8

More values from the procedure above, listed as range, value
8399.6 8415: 13.2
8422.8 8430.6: 13.2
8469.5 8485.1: 13.1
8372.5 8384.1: 13.7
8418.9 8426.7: 13.3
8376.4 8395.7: 13.5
